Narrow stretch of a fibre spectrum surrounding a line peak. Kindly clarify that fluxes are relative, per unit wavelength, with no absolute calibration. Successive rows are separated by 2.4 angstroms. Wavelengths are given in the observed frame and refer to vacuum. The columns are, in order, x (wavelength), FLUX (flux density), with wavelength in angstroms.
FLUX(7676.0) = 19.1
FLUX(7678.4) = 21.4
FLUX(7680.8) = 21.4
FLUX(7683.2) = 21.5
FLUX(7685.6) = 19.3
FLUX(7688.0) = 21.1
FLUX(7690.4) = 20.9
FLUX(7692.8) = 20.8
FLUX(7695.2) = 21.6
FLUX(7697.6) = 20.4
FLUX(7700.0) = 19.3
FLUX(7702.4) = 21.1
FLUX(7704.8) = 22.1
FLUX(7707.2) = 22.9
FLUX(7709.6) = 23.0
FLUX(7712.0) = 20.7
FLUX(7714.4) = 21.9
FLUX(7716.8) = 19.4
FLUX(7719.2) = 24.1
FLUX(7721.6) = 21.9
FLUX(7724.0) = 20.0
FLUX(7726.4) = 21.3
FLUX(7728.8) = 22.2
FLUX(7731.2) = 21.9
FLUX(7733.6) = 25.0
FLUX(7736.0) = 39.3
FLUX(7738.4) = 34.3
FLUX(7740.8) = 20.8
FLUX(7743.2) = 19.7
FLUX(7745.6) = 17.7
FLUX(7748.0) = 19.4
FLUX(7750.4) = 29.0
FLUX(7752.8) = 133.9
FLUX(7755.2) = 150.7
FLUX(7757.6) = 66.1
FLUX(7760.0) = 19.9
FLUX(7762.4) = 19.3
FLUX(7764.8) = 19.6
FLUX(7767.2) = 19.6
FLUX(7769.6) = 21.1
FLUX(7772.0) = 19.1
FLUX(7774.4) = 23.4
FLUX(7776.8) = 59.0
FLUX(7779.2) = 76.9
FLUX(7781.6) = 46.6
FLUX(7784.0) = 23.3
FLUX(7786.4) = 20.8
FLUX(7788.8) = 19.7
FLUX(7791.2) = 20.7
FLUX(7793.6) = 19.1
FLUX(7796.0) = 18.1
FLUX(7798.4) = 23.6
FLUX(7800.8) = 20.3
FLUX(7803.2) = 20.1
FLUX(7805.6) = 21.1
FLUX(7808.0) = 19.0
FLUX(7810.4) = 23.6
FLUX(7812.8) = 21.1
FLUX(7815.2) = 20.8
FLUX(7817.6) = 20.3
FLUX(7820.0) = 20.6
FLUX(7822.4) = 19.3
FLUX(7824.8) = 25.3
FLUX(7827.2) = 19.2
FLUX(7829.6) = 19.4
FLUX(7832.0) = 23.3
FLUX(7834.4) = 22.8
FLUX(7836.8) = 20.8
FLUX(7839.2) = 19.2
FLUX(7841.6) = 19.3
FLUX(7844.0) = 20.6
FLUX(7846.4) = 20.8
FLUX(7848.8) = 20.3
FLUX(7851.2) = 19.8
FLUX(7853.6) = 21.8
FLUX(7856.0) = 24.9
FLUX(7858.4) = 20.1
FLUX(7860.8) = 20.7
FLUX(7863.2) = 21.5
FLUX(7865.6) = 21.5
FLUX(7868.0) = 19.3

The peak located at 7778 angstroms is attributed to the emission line [N II] 6583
